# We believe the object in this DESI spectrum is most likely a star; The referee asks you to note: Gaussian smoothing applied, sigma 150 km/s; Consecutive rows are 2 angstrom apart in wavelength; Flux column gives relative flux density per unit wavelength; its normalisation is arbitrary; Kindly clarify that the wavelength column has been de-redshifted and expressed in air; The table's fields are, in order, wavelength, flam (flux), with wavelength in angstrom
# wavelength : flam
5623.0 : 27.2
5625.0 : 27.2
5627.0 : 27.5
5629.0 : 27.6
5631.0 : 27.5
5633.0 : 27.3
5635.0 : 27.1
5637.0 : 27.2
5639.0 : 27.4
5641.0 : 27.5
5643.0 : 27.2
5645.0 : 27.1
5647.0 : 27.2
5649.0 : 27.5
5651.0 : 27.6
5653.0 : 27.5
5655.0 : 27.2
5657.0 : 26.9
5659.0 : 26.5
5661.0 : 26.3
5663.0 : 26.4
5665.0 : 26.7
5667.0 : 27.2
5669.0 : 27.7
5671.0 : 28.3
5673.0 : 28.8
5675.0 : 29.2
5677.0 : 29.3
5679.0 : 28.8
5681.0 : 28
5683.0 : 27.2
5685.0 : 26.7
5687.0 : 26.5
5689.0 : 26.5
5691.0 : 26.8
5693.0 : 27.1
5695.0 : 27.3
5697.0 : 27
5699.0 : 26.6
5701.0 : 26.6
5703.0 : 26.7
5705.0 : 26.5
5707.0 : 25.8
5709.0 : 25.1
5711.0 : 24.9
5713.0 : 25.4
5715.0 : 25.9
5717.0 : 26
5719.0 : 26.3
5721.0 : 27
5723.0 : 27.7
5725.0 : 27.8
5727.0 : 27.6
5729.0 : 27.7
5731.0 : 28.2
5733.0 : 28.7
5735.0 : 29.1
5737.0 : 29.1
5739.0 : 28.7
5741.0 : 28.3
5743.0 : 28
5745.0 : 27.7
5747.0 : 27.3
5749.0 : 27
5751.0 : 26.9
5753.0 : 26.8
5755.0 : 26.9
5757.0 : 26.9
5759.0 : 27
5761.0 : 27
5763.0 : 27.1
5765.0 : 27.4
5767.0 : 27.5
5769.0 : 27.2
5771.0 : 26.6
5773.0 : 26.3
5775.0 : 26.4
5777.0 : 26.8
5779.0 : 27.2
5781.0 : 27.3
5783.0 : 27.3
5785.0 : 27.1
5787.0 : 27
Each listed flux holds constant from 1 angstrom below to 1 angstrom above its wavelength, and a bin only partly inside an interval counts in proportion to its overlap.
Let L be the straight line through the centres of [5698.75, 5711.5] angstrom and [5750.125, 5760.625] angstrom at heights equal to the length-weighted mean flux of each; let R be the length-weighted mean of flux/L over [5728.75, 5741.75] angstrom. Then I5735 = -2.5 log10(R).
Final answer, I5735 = -0.080 mag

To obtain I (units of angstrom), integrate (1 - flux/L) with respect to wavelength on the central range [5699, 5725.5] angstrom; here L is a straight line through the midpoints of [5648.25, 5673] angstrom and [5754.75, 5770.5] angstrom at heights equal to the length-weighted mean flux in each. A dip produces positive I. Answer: 0.88 angstrom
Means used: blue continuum 27.2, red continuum 27.1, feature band 26.3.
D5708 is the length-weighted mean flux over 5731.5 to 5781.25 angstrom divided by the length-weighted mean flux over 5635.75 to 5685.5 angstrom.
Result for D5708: 1.0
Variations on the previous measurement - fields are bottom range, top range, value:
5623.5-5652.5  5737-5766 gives 1.00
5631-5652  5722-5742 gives 1.04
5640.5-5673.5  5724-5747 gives 1.04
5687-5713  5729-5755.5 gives 1.06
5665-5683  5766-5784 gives 0.95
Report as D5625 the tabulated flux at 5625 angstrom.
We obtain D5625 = 27.2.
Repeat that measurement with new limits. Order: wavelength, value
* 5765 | 27.4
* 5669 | 27.7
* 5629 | 27.6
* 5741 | 28.3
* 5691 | 26.8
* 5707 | 25.8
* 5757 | 26.9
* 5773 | 26.3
